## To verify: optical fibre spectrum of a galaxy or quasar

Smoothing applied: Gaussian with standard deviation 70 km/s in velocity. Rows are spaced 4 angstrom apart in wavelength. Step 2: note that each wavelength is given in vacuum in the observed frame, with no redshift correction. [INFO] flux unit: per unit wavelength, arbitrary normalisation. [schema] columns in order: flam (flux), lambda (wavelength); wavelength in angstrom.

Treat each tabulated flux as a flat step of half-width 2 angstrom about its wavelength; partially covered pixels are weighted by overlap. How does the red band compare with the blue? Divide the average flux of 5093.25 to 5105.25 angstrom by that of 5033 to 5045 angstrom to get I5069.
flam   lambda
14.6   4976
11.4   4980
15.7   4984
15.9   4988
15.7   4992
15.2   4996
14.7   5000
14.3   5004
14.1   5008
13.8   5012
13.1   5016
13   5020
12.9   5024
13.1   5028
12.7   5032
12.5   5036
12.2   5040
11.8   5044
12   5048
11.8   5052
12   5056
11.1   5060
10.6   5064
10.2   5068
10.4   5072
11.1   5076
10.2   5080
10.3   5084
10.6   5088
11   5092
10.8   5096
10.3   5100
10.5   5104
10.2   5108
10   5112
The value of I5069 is 0.9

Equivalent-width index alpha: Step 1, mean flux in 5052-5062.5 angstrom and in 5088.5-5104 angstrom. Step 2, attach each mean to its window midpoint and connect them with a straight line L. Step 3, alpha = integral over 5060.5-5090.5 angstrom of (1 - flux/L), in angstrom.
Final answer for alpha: 1.6 angstrom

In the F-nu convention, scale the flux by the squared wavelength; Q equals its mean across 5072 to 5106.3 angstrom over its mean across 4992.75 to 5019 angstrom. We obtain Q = 0.77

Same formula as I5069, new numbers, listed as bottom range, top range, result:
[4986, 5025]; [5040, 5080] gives 0.78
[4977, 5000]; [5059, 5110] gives 0.71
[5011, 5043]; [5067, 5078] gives 0.82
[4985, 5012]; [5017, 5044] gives 0.85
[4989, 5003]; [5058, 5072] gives 0.70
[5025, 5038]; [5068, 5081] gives 0.82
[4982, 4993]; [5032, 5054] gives 0.77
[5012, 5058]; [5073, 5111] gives 0.84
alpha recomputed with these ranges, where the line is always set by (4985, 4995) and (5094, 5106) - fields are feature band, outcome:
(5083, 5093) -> 0.42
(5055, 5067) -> 1.26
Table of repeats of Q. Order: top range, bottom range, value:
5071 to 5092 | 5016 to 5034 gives 0.84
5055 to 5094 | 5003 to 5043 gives 0.83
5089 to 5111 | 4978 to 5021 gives 0.77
